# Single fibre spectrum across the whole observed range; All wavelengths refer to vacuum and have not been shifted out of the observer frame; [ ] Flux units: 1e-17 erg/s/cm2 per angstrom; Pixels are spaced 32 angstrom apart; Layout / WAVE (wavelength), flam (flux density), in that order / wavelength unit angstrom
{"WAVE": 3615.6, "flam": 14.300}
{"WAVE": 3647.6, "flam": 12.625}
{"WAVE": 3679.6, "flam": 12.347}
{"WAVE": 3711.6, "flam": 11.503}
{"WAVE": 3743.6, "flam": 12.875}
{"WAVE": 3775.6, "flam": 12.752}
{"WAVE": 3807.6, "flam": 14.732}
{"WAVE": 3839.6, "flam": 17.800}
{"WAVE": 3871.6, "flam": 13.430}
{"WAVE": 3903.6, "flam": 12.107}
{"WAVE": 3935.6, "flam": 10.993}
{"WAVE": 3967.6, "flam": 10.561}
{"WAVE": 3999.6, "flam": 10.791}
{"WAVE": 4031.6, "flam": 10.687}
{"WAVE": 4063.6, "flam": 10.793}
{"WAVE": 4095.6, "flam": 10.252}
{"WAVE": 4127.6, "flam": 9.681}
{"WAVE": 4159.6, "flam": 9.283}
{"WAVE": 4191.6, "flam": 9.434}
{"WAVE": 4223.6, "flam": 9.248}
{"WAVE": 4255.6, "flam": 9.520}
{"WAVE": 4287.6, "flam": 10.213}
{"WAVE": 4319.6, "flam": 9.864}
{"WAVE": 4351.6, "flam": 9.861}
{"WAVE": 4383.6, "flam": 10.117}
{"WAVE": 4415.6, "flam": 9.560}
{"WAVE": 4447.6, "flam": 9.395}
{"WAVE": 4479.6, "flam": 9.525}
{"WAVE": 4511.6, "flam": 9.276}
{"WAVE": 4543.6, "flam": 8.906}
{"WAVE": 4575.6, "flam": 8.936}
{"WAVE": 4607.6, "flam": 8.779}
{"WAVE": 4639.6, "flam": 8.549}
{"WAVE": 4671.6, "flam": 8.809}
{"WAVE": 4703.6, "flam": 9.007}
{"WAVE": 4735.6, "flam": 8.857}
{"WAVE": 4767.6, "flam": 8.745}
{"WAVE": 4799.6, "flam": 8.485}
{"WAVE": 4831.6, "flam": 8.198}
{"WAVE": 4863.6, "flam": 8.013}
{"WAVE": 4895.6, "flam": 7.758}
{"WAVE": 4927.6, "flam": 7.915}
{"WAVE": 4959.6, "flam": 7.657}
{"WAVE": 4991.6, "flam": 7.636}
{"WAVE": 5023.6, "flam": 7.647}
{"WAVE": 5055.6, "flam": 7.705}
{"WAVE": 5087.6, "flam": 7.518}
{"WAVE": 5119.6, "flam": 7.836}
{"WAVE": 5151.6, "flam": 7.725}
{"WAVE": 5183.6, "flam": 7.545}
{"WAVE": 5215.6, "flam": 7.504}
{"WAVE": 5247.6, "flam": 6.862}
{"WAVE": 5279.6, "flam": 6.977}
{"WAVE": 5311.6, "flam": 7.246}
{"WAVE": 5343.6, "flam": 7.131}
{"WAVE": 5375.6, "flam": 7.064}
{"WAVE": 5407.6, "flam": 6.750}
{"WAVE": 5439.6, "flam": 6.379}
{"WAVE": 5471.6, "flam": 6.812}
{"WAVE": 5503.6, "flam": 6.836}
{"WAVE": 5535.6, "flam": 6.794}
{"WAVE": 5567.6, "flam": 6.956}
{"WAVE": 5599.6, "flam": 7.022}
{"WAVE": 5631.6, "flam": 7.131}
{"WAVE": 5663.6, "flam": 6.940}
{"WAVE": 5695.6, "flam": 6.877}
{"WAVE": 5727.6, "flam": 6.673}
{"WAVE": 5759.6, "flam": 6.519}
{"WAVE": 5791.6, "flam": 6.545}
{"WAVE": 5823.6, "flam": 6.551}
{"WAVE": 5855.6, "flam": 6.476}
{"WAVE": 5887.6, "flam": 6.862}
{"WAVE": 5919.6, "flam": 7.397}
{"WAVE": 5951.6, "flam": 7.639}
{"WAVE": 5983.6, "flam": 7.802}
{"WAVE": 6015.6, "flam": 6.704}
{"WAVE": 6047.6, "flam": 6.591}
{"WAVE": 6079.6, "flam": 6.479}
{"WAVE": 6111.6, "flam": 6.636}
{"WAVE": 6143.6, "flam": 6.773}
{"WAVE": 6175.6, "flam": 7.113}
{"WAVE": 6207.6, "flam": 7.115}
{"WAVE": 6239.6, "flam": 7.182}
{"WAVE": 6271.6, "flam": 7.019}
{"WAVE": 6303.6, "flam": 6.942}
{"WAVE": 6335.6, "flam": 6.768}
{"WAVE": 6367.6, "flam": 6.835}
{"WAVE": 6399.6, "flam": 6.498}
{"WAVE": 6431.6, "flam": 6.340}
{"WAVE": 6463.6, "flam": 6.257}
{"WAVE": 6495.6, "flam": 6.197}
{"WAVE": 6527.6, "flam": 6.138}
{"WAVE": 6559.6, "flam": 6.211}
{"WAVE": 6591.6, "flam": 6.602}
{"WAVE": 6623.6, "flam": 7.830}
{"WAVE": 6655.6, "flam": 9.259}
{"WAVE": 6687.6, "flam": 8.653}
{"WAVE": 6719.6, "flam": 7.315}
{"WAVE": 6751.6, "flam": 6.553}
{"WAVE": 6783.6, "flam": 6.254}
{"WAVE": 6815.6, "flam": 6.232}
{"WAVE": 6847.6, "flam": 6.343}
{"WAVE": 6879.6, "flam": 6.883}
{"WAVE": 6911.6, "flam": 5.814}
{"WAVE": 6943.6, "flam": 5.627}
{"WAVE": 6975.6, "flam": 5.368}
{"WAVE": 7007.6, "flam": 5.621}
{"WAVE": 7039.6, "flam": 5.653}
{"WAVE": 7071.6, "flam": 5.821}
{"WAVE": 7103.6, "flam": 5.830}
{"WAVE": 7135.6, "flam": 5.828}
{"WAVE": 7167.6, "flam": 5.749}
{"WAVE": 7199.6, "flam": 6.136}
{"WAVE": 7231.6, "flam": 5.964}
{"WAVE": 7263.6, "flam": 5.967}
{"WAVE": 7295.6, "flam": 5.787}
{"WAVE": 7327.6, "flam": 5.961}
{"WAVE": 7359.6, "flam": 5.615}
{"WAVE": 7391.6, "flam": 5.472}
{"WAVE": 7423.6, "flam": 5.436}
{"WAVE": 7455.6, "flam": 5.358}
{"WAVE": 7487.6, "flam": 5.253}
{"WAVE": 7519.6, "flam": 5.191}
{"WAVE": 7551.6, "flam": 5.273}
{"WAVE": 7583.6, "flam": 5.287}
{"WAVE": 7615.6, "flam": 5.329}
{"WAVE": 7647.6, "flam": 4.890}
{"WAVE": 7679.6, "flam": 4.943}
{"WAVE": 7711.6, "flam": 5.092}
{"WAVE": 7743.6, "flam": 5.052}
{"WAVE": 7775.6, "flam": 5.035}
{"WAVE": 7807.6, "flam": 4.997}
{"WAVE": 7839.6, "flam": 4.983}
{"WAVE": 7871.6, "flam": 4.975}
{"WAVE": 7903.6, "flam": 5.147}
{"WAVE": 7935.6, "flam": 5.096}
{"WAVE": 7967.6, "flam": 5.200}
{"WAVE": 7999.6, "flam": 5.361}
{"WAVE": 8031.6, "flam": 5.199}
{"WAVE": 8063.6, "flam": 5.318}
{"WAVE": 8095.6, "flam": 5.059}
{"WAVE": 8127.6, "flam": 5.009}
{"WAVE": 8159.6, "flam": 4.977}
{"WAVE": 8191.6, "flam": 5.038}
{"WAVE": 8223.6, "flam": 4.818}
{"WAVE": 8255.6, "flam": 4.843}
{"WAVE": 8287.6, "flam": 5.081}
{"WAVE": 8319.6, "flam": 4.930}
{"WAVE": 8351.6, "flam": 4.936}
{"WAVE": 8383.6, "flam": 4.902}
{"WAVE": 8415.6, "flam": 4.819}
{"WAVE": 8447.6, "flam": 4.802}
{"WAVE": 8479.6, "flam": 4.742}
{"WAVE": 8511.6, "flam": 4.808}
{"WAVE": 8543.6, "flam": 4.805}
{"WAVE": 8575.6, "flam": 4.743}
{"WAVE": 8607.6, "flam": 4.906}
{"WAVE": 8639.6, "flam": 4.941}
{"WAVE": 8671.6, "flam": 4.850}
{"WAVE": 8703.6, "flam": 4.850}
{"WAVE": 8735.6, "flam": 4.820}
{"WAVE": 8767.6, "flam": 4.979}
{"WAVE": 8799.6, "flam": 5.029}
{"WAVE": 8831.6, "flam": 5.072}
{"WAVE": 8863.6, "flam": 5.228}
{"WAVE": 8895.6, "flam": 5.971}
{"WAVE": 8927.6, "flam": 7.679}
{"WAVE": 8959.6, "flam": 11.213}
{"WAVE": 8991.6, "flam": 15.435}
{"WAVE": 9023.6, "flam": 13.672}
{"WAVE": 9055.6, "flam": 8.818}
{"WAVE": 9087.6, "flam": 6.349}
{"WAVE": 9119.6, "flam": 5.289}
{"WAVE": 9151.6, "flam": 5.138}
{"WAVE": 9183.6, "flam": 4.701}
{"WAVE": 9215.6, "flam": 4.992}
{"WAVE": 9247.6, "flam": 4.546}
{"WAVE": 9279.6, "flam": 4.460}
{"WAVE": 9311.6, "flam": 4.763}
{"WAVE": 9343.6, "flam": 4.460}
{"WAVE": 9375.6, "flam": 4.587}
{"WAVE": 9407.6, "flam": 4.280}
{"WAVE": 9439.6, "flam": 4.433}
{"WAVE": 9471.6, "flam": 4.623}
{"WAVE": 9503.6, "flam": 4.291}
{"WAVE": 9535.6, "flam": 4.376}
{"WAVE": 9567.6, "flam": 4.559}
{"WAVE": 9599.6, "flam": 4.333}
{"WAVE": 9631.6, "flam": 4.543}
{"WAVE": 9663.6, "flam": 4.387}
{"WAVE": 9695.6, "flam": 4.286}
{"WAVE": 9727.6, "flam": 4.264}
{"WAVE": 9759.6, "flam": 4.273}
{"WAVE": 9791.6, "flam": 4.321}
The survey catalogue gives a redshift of 0.371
